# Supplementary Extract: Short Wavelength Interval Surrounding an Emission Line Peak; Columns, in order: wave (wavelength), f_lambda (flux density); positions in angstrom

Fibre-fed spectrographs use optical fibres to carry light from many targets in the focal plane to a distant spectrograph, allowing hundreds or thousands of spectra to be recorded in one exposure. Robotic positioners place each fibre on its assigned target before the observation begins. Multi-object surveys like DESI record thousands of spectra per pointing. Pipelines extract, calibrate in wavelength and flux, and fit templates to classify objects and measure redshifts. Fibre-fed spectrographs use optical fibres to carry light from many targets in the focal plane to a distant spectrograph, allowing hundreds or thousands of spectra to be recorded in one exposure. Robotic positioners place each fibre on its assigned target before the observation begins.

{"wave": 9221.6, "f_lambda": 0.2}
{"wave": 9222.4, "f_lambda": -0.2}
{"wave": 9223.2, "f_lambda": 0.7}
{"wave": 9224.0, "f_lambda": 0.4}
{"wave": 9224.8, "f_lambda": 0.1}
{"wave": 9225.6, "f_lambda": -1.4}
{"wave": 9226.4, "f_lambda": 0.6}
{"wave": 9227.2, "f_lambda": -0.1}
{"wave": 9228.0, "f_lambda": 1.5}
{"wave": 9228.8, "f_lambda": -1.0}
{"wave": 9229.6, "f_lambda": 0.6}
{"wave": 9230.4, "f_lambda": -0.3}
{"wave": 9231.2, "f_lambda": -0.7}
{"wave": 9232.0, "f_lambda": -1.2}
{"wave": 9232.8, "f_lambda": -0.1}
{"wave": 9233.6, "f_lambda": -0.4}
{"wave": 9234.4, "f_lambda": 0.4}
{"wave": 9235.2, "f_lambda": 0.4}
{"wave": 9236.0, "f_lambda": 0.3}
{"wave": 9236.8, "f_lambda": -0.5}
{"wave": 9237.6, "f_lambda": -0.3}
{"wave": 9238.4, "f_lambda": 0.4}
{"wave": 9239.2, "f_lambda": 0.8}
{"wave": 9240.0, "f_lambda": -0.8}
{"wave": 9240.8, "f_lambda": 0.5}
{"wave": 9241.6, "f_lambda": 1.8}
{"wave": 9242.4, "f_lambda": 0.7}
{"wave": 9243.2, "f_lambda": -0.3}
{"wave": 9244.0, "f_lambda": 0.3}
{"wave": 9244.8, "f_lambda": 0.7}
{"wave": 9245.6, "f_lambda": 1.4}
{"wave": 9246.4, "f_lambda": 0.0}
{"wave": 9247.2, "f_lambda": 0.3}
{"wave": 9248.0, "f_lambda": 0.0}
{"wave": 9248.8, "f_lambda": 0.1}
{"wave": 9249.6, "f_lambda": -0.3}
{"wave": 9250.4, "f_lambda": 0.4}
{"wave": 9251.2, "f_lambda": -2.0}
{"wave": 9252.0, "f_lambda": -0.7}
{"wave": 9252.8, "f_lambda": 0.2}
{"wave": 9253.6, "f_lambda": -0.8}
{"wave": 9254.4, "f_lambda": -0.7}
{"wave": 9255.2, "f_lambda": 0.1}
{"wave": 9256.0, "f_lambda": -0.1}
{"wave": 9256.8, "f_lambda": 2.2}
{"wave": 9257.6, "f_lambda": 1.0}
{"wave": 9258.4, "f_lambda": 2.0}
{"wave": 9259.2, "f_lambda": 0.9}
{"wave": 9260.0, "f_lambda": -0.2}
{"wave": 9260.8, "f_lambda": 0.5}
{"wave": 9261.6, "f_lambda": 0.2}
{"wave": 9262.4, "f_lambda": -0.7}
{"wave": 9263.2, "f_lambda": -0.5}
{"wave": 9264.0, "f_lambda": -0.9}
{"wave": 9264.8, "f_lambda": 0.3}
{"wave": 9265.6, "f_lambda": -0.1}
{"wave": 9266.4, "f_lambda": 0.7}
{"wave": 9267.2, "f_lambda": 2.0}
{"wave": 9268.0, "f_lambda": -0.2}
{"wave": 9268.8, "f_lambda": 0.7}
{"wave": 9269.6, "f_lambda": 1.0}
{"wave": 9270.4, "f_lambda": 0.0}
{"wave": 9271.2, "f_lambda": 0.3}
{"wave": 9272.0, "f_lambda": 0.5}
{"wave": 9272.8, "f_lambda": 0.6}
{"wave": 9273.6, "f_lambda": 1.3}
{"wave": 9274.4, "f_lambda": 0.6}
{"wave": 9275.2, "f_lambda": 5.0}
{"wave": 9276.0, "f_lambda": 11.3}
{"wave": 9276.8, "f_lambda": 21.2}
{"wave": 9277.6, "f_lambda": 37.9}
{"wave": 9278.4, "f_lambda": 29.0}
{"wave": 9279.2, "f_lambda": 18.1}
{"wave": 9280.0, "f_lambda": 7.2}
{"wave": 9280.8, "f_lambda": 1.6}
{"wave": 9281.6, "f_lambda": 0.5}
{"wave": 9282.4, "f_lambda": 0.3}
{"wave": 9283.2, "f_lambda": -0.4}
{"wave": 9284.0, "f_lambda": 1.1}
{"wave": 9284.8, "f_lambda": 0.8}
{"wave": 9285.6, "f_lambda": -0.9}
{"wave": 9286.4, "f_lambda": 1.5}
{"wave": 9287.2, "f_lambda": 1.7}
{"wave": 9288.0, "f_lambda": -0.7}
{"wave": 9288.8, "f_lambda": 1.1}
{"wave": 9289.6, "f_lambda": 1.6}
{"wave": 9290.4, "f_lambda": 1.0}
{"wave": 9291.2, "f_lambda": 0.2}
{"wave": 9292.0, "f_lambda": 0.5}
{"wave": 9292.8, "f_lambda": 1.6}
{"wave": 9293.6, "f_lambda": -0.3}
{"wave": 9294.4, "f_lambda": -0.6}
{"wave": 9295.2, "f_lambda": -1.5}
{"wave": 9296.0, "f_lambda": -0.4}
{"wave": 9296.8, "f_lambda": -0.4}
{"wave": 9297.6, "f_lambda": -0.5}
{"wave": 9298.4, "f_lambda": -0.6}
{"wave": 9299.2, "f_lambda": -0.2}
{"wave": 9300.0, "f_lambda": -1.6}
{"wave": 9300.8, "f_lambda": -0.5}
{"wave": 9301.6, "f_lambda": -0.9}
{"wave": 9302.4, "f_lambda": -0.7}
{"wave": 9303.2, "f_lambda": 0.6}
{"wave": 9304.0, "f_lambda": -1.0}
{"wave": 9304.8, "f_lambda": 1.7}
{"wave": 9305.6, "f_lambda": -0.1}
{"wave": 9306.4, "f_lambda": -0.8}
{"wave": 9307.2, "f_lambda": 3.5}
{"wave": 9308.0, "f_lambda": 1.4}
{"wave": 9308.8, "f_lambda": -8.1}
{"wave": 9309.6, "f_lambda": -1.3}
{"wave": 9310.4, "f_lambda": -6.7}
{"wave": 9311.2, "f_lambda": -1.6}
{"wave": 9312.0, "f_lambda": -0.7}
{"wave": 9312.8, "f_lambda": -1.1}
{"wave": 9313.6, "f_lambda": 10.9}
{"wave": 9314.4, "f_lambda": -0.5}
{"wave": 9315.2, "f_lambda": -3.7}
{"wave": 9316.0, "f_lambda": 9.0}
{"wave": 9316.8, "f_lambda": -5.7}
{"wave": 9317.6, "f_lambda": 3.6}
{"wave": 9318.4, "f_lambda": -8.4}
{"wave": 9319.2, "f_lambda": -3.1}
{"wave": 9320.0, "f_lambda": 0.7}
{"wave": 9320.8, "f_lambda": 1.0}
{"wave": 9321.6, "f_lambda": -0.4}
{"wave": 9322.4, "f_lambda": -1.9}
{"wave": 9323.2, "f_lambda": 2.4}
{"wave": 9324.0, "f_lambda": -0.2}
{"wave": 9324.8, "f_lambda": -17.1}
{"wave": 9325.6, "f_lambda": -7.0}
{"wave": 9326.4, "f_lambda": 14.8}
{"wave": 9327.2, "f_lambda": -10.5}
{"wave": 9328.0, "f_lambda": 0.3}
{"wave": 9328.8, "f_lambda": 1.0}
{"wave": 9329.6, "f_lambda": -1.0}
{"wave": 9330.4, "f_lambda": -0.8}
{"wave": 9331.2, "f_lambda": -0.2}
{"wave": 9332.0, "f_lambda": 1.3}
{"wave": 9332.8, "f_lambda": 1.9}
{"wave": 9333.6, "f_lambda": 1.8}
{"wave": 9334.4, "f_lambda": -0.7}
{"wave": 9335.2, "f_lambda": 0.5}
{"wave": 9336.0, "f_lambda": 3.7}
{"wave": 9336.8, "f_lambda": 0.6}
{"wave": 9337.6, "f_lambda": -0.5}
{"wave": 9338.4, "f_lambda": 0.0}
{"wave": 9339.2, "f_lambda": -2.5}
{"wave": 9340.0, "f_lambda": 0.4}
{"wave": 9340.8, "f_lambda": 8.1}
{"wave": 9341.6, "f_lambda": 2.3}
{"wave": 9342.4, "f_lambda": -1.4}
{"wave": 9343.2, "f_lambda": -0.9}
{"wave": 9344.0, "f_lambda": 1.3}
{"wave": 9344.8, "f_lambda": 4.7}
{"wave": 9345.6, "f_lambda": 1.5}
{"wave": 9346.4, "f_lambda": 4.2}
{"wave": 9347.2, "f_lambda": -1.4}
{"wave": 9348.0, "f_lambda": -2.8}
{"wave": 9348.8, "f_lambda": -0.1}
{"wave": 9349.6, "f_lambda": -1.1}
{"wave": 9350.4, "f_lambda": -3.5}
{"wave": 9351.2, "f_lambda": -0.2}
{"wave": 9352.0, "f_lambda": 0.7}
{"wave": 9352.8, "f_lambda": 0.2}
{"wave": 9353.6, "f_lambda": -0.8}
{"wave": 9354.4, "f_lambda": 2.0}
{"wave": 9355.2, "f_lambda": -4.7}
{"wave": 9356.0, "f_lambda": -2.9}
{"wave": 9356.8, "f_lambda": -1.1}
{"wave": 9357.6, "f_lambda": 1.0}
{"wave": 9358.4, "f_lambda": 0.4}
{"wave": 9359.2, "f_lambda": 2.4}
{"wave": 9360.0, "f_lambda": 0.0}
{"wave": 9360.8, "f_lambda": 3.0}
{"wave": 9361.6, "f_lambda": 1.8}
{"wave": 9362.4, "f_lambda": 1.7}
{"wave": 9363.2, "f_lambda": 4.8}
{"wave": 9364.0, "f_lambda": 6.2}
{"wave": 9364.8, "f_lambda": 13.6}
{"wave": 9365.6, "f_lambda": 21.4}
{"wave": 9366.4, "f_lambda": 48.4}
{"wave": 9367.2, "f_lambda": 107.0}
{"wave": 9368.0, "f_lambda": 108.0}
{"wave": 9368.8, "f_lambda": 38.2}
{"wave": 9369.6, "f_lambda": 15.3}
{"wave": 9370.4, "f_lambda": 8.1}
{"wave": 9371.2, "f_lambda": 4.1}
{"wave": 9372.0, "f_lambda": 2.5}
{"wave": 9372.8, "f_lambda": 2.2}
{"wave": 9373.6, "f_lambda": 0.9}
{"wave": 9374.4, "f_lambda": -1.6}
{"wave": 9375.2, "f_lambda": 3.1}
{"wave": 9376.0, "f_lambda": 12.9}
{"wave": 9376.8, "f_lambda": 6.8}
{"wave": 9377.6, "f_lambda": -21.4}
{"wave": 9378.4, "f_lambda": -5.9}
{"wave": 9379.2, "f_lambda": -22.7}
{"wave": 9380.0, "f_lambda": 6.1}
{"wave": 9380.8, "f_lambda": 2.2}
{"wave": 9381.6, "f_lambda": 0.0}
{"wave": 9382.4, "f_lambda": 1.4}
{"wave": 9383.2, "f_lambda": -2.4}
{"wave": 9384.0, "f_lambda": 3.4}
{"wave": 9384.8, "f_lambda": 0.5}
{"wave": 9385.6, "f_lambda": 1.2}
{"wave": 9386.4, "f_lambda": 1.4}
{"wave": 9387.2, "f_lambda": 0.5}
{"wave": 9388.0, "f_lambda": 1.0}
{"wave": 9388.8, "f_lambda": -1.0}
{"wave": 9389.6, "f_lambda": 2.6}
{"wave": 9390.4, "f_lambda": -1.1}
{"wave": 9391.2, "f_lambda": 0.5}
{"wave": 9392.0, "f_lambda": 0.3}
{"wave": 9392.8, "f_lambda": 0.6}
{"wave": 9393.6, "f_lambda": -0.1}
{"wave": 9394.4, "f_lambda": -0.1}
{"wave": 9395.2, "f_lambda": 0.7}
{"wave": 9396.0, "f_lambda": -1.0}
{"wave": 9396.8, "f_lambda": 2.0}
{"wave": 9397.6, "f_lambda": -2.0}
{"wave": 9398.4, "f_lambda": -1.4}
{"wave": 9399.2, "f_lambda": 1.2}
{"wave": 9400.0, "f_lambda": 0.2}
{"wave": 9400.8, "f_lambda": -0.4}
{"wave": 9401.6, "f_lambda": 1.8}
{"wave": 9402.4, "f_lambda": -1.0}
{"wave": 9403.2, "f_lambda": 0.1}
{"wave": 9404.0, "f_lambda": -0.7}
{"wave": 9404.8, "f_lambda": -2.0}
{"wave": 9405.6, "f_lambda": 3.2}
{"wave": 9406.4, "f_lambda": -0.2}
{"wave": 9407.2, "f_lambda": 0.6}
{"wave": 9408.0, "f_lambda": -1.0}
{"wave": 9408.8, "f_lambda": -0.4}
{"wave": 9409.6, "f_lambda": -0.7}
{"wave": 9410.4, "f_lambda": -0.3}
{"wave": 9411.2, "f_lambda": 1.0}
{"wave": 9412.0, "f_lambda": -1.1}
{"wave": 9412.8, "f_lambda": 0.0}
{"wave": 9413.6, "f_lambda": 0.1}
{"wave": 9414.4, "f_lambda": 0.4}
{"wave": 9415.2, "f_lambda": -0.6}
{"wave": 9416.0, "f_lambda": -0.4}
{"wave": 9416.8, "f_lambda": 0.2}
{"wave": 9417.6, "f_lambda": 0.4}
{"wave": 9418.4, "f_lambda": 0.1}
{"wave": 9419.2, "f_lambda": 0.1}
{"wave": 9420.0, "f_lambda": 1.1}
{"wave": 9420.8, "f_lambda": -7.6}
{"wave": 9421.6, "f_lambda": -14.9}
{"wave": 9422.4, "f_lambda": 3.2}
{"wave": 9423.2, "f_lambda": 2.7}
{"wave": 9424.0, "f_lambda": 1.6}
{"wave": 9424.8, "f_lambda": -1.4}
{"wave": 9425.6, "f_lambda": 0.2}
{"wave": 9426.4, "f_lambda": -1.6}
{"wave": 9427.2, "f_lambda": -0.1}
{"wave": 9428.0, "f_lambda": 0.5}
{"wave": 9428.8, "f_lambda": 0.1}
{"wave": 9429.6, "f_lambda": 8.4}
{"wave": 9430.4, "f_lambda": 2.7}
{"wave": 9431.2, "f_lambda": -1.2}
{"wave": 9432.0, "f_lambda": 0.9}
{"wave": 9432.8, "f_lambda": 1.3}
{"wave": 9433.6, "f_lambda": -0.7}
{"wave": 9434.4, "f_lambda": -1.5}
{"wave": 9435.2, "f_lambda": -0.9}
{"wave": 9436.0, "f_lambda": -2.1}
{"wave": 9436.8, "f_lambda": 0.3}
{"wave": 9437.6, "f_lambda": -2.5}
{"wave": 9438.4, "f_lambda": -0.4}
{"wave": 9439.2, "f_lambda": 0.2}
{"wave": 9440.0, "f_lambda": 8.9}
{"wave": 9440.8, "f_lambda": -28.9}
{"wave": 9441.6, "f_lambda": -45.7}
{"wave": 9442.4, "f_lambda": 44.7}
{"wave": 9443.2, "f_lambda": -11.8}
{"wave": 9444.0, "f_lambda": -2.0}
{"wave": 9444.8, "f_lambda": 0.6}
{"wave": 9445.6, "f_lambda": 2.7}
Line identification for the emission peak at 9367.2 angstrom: [O III] 5007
